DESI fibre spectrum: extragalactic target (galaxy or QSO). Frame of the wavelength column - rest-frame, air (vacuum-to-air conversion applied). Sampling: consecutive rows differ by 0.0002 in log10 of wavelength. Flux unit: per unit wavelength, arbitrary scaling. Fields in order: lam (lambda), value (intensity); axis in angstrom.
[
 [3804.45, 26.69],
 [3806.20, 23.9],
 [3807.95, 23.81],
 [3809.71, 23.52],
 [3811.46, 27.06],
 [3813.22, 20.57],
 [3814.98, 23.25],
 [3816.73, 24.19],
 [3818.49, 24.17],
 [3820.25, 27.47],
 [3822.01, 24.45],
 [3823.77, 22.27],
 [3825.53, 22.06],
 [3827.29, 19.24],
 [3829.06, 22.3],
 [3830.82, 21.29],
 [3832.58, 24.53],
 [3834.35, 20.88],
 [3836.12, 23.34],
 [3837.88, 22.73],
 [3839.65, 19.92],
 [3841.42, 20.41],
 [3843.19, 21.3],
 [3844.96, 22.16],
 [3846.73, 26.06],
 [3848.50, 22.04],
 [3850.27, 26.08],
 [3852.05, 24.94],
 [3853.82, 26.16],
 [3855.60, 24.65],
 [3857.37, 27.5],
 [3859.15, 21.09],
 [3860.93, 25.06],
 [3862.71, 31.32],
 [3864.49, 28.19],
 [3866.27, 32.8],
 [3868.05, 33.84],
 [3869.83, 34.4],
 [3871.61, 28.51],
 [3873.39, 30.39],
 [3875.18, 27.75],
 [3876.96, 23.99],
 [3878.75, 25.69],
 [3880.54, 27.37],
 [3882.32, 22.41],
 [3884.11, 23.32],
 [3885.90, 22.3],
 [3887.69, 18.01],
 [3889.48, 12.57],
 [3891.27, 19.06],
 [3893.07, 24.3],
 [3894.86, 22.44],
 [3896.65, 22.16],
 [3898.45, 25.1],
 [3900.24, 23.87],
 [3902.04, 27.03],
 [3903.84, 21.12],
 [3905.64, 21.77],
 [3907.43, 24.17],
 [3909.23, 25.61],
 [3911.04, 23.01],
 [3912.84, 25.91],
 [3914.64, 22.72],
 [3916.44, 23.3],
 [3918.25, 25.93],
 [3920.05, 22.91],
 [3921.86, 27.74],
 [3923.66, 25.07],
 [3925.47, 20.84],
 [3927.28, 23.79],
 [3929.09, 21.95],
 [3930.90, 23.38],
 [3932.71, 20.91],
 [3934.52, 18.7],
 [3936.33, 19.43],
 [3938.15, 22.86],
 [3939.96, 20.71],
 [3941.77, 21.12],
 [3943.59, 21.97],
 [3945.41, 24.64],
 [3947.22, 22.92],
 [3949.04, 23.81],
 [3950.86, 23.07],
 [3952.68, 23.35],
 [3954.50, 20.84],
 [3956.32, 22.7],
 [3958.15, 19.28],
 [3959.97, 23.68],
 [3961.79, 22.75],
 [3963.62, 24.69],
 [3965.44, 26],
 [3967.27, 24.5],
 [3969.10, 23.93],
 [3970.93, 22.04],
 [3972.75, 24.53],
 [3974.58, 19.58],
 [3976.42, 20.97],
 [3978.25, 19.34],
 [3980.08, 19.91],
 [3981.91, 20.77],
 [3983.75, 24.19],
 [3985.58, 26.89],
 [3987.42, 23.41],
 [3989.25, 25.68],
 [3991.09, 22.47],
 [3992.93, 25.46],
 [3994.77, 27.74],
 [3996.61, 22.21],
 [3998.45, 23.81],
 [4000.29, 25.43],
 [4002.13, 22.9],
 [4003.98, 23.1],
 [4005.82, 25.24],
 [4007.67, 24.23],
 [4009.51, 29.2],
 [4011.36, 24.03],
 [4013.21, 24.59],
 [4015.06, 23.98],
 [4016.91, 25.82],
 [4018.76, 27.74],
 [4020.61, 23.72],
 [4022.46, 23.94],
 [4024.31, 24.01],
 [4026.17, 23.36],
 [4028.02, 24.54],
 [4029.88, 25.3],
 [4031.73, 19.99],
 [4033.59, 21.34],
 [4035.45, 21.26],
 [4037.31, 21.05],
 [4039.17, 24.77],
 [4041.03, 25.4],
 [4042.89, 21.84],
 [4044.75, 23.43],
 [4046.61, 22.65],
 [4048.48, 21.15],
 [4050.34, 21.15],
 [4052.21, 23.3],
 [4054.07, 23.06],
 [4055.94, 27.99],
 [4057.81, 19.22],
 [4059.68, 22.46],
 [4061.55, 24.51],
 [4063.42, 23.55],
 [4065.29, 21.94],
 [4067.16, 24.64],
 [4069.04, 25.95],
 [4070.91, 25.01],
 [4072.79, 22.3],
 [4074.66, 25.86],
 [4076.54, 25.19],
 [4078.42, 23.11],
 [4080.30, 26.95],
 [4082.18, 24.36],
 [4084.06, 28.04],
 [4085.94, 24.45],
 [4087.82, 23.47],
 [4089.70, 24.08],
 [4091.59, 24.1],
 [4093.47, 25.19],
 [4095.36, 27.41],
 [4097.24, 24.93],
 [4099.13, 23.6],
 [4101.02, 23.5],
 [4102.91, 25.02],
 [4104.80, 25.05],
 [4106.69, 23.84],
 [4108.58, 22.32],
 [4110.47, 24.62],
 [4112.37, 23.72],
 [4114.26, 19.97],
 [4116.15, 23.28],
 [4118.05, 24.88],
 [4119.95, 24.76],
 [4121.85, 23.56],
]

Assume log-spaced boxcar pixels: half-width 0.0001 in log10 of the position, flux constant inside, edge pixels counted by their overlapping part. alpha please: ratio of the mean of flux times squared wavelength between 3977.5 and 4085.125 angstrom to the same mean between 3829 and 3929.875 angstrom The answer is 1.06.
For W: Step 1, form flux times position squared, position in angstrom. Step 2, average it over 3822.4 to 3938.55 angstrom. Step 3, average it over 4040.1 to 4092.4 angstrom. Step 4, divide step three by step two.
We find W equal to 1.10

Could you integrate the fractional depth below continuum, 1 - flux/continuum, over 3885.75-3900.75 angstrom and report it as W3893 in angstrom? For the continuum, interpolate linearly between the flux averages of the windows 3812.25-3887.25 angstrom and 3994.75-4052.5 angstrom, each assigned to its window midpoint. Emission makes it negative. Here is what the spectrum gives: 2.2 angstrom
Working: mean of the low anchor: 24.8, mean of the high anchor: 23.8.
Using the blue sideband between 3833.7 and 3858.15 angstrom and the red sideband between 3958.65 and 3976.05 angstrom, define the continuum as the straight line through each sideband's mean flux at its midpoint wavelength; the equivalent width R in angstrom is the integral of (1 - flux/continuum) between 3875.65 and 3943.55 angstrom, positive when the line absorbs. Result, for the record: 1.8 angstrom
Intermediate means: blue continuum 23.5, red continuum 23.3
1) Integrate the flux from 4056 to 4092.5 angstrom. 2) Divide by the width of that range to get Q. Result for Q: 24.3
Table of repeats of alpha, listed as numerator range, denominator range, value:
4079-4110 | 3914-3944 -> 1.19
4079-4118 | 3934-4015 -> 1.12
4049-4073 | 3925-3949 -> 1.14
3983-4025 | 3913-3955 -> 1.13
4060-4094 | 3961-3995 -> 1.11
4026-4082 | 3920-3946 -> 1.11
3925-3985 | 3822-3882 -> 0.93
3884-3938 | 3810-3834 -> 1.02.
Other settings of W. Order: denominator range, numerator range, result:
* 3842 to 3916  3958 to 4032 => 1.02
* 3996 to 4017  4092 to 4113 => 1.05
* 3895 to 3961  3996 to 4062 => 1.08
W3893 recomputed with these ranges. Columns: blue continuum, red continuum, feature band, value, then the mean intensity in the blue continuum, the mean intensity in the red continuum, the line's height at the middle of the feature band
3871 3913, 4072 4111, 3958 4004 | 1.4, 23.6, 24.6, 24.1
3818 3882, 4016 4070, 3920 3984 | 4.8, 25.2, 23.4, 24.2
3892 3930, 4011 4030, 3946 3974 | 1.2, 23.8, 24.6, 24.2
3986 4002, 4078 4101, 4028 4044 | 1.3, 24.5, 25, 24.7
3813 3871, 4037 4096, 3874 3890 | 1.0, 24.6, 24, 24.5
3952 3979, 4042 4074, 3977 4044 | -2.8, 22.6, 23.2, 22.9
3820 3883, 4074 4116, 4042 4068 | 1.7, 25.1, 24.5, 24.6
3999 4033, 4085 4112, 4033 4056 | 1.6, 24.5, 24.4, 24.4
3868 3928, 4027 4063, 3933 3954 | 1.6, 24.2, 22.9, 23.8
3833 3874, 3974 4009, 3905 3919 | 0.4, 25.8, 23.4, 24.8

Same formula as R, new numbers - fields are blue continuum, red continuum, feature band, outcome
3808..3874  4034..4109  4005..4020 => -0.9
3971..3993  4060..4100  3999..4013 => -1.0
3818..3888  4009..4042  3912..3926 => 0.1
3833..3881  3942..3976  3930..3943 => 1.4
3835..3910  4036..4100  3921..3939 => 1.4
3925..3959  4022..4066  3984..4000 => -1.6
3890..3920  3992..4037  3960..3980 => 1.0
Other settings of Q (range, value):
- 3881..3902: 21.8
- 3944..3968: 23.2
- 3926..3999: 22.7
